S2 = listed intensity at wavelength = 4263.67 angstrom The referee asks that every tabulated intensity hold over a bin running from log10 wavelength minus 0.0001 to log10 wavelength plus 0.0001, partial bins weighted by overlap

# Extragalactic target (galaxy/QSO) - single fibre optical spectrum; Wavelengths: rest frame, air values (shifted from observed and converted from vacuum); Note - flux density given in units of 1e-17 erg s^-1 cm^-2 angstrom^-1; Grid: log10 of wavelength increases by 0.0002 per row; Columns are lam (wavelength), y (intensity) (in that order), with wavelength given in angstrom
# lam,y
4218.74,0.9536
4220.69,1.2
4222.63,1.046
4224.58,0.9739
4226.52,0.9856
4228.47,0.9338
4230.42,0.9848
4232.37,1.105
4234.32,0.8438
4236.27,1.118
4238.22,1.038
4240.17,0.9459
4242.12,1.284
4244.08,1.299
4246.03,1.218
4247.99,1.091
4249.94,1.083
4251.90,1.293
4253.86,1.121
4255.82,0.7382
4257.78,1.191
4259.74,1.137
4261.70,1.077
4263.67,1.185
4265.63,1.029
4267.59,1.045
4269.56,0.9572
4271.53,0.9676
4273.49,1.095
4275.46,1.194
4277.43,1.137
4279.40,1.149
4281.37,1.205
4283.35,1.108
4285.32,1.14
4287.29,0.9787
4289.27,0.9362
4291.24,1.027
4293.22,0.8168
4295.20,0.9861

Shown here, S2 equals 1.185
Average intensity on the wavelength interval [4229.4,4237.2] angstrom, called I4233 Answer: 1.01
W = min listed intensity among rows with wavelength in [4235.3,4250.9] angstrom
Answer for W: 0.9459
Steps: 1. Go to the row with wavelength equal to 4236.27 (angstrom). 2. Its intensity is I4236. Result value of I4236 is 1.118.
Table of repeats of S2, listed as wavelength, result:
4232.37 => 1.105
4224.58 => 0.9739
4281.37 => 1.205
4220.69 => 1.2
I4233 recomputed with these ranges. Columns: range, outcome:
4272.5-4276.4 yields 1.15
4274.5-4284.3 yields 1.16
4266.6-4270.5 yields 1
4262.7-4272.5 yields 1.04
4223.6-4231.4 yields 0.969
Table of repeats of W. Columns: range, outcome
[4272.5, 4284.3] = 1.095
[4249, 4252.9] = 1.083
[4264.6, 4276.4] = 0.9572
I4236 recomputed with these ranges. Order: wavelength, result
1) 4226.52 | 0.9856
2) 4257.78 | 1.191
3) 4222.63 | 1.046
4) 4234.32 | 0.8438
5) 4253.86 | 1.121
